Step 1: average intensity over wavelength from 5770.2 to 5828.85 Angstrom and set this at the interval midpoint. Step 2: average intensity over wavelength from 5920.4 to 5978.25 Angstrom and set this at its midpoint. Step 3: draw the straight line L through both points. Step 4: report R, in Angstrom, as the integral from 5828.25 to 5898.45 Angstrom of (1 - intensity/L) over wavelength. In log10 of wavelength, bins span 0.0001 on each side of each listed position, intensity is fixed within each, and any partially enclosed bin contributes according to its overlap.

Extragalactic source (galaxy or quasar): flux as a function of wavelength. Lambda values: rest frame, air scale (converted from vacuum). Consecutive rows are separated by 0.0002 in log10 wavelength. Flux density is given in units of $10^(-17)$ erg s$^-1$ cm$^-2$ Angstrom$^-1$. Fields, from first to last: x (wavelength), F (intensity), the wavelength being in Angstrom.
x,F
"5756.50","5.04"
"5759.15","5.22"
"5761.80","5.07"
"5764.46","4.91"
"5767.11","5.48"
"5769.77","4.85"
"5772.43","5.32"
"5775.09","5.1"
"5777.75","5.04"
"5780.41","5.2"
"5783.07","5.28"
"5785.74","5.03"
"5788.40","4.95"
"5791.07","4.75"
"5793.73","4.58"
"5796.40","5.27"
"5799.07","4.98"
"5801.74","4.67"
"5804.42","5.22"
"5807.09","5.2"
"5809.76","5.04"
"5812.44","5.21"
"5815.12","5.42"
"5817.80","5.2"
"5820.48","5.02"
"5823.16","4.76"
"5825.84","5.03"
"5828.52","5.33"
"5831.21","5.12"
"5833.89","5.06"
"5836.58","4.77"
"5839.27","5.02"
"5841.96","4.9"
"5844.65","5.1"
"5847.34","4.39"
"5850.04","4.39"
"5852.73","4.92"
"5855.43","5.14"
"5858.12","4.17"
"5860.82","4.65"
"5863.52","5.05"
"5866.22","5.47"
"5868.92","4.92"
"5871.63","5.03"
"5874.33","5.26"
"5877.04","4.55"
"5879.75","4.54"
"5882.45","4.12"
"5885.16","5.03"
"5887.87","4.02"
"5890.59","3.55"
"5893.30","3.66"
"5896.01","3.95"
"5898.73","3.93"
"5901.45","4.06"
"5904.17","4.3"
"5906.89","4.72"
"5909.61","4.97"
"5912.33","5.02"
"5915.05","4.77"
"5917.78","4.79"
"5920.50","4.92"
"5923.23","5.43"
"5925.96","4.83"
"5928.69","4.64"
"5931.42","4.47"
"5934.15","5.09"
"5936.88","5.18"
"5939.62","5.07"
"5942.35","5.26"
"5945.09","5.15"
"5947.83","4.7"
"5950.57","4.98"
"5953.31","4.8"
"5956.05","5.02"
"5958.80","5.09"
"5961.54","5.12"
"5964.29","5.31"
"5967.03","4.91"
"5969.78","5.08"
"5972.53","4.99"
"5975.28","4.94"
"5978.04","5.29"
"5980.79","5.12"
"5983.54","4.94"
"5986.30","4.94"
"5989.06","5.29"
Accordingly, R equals 5.1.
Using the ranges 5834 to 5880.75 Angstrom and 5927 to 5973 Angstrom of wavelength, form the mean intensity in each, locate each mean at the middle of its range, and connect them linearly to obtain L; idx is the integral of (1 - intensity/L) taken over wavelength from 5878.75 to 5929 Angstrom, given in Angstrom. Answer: 4.5 Angstrom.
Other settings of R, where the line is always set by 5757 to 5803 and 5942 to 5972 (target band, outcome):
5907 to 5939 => 0.7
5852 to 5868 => 0.4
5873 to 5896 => 3.3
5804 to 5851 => 0.3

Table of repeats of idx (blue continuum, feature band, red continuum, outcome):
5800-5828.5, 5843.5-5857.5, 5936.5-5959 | 0.9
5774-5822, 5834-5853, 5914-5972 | 0.9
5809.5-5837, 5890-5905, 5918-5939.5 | 3.2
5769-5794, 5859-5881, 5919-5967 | 0.4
